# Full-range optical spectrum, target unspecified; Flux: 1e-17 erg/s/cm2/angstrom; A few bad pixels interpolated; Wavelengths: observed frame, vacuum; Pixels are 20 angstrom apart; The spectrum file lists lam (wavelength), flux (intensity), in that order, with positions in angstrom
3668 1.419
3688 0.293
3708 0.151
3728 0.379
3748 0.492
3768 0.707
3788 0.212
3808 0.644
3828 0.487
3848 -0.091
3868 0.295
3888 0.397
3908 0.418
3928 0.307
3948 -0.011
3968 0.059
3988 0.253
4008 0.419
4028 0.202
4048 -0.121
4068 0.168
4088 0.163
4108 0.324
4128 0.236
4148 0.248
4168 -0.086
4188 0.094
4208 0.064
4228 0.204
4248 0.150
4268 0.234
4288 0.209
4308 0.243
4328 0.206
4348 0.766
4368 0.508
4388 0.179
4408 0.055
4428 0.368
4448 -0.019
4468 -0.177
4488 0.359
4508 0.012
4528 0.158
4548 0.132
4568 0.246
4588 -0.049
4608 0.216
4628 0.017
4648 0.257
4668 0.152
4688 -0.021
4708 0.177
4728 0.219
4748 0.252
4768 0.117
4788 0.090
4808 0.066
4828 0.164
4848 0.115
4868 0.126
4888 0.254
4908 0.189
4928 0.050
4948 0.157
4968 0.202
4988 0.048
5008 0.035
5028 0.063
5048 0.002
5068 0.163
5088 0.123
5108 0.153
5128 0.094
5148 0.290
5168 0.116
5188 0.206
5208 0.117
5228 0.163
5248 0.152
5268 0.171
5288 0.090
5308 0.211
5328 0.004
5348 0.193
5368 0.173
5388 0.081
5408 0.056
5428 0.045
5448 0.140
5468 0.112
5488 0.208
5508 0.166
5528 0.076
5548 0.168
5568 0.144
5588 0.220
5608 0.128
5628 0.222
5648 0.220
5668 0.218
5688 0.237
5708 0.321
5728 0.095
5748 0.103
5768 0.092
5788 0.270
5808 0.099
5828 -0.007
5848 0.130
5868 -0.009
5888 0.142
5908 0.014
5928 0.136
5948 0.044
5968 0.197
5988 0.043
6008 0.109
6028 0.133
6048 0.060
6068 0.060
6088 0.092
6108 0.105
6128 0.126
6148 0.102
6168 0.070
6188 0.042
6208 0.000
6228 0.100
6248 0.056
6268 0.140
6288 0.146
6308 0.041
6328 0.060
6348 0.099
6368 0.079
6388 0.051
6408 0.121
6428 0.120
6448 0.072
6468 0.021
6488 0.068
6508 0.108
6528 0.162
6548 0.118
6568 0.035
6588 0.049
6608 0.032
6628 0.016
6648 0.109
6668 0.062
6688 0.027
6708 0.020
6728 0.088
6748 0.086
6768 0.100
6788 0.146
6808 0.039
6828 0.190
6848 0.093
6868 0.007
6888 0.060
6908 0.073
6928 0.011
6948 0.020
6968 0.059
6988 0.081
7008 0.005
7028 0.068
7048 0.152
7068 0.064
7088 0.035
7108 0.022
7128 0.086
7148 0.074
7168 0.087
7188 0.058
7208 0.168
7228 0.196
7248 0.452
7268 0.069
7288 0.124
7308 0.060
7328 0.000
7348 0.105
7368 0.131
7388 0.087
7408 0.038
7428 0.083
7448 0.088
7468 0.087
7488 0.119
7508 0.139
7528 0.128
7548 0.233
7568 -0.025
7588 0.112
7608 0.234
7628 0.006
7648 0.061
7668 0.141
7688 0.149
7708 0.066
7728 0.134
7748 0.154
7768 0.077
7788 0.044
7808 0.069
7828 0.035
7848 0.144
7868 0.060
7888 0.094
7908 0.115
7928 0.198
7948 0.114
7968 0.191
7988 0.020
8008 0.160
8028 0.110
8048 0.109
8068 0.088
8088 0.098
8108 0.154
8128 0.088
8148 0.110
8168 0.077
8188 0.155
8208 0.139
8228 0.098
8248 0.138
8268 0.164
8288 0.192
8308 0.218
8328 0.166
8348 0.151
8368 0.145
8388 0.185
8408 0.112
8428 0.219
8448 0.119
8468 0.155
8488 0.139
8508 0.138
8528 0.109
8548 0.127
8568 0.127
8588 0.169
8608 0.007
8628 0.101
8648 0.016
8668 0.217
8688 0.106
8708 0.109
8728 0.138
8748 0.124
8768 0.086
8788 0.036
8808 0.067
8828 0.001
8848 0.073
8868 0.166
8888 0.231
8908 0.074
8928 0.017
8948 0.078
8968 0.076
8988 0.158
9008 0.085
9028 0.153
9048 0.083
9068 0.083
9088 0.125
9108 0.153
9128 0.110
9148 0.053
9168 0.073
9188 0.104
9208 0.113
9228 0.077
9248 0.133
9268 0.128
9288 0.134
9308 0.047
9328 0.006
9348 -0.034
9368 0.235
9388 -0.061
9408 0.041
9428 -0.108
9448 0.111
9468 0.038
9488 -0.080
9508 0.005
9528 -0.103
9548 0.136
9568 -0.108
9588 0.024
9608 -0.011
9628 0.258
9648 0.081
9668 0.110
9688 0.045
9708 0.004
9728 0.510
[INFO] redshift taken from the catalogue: 0.94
